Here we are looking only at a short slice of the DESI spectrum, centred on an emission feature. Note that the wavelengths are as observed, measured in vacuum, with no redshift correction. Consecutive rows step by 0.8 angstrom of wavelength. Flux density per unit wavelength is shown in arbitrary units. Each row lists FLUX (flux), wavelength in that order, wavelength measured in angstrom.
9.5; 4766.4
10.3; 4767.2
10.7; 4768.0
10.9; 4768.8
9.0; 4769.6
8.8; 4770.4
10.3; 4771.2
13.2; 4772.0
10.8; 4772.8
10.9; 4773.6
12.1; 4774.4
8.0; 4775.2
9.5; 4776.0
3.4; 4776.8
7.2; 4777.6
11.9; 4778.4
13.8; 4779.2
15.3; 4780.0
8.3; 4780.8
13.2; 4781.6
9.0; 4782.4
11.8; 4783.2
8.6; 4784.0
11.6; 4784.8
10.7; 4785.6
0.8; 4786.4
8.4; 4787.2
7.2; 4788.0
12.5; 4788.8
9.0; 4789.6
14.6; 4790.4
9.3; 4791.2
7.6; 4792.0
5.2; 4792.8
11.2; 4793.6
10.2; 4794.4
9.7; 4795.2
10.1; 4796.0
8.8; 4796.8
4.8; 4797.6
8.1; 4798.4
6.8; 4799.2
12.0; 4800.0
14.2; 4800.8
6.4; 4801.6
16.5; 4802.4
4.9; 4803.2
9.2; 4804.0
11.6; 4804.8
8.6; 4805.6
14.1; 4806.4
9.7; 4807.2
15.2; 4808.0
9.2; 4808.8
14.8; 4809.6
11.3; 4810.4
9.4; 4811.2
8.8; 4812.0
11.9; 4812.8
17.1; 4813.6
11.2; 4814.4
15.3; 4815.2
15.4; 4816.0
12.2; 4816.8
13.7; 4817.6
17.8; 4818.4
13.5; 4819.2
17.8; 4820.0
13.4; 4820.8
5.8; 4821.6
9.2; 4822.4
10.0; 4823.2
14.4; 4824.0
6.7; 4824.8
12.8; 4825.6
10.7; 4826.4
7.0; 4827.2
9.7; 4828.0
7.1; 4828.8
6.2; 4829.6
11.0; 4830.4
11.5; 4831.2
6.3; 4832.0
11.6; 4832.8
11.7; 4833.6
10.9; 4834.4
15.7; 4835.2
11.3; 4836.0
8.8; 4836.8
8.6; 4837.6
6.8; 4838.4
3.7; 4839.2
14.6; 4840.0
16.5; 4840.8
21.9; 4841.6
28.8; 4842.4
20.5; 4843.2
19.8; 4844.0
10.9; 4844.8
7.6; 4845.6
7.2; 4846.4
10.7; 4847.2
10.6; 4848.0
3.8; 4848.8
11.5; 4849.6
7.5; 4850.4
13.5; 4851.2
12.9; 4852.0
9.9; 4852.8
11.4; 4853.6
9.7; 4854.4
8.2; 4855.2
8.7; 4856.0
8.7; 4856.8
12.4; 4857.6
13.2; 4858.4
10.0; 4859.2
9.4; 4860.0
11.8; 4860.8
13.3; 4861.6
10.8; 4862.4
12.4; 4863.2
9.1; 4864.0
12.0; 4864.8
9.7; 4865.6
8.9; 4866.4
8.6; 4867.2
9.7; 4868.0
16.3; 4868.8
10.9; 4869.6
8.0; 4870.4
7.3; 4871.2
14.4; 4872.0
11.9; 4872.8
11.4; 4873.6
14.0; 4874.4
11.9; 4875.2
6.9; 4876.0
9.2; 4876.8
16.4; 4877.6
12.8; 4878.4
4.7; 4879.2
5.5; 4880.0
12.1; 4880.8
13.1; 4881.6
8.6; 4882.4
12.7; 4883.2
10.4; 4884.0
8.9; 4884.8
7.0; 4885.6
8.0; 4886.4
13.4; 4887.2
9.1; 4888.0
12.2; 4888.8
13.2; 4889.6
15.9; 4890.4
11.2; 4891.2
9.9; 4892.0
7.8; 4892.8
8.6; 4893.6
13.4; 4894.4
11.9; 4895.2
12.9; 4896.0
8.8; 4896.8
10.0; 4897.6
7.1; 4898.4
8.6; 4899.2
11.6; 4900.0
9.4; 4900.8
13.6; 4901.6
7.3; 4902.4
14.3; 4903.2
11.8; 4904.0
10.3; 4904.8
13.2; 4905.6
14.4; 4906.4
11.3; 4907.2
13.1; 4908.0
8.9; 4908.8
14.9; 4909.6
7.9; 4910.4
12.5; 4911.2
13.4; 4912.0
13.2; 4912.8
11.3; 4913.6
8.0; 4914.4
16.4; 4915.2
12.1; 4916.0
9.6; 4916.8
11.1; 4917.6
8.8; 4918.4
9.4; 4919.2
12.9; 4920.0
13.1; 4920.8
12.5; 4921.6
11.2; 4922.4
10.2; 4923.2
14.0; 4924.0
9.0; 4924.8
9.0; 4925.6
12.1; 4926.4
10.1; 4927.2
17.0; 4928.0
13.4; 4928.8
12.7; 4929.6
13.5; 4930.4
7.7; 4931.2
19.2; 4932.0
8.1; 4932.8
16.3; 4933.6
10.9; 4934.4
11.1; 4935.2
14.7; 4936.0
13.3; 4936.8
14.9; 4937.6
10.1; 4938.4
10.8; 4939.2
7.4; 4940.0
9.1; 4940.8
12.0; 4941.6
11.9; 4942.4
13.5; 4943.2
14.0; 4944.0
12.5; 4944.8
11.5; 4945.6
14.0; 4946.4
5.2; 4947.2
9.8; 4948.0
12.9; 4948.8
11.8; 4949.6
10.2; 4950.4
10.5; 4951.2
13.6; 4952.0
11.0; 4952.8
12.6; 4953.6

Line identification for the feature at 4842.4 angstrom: Hgamma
